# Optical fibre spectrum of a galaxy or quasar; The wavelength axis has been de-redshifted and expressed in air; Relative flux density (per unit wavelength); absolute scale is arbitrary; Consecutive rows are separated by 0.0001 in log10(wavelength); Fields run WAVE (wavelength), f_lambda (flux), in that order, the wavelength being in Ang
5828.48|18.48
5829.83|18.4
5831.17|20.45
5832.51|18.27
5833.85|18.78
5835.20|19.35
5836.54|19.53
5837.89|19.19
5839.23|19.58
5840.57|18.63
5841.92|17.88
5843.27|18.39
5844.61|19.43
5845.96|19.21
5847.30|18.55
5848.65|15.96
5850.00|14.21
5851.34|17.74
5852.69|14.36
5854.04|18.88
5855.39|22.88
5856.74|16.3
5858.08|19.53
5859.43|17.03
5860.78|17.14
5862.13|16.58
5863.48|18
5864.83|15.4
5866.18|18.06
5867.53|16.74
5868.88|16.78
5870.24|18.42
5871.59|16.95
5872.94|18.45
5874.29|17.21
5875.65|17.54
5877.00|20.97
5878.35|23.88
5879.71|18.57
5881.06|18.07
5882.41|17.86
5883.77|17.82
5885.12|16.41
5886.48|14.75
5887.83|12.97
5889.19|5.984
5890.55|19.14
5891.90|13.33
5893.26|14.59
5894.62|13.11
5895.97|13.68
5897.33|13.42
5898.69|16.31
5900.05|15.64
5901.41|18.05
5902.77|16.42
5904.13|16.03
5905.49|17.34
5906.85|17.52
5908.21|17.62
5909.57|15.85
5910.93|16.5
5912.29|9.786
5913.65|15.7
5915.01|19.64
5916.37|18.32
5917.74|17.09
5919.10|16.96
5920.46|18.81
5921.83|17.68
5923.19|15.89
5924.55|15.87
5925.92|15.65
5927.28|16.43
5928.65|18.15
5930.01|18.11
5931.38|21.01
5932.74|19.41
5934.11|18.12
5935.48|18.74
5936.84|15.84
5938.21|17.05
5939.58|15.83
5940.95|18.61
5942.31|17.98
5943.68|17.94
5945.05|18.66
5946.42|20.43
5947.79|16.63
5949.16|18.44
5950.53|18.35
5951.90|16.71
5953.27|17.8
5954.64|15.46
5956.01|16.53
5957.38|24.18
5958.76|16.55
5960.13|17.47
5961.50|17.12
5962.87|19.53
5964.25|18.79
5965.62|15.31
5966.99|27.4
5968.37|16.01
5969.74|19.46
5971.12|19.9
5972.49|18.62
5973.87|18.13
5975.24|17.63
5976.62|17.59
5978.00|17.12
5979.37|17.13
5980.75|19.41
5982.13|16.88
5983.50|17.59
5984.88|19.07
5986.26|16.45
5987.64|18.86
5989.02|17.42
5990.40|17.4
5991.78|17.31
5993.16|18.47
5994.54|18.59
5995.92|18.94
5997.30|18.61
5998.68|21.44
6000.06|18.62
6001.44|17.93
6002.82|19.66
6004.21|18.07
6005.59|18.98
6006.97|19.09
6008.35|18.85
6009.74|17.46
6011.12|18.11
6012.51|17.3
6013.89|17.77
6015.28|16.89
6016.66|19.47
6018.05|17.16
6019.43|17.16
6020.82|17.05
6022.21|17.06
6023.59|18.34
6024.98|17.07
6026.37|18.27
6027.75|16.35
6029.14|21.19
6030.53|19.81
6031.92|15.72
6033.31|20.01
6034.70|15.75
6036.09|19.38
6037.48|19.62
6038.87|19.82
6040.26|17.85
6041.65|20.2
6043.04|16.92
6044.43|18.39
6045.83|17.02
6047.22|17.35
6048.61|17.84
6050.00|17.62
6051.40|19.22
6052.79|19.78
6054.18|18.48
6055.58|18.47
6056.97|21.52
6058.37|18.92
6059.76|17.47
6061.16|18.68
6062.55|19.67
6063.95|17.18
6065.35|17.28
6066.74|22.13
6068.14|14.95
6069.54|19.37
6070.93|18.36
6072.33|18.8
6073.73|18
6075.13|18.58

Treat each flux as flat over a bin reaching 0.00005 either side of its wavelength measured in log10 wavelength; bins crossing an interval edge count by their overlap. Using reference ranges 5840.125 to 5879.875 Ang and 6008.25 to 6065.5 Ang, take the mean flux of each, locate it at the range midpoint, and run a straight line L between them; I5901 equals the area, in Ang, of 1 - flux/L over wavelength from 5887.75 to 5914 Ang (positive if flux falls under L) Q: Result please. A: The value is 4.4 Ang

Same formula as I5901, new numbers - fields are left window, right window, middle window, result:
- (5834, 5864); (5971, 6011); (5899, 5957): 3.0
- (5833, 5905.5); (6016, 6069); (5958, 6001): -1.1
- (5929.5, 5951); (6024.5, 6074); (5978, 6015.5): 0.2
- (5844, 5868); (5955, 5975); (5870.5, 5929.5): 5.2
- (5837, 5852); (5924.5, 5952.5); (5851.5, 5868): 0.4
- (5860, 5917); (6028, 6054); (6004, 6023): 0.3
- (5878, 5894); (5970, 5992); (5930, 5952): -1.4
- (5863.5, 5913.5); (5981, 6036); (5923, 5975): -2.7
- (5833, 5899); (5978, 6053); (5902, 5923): 0.9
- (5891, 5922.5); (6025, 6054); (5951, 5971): -1.7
